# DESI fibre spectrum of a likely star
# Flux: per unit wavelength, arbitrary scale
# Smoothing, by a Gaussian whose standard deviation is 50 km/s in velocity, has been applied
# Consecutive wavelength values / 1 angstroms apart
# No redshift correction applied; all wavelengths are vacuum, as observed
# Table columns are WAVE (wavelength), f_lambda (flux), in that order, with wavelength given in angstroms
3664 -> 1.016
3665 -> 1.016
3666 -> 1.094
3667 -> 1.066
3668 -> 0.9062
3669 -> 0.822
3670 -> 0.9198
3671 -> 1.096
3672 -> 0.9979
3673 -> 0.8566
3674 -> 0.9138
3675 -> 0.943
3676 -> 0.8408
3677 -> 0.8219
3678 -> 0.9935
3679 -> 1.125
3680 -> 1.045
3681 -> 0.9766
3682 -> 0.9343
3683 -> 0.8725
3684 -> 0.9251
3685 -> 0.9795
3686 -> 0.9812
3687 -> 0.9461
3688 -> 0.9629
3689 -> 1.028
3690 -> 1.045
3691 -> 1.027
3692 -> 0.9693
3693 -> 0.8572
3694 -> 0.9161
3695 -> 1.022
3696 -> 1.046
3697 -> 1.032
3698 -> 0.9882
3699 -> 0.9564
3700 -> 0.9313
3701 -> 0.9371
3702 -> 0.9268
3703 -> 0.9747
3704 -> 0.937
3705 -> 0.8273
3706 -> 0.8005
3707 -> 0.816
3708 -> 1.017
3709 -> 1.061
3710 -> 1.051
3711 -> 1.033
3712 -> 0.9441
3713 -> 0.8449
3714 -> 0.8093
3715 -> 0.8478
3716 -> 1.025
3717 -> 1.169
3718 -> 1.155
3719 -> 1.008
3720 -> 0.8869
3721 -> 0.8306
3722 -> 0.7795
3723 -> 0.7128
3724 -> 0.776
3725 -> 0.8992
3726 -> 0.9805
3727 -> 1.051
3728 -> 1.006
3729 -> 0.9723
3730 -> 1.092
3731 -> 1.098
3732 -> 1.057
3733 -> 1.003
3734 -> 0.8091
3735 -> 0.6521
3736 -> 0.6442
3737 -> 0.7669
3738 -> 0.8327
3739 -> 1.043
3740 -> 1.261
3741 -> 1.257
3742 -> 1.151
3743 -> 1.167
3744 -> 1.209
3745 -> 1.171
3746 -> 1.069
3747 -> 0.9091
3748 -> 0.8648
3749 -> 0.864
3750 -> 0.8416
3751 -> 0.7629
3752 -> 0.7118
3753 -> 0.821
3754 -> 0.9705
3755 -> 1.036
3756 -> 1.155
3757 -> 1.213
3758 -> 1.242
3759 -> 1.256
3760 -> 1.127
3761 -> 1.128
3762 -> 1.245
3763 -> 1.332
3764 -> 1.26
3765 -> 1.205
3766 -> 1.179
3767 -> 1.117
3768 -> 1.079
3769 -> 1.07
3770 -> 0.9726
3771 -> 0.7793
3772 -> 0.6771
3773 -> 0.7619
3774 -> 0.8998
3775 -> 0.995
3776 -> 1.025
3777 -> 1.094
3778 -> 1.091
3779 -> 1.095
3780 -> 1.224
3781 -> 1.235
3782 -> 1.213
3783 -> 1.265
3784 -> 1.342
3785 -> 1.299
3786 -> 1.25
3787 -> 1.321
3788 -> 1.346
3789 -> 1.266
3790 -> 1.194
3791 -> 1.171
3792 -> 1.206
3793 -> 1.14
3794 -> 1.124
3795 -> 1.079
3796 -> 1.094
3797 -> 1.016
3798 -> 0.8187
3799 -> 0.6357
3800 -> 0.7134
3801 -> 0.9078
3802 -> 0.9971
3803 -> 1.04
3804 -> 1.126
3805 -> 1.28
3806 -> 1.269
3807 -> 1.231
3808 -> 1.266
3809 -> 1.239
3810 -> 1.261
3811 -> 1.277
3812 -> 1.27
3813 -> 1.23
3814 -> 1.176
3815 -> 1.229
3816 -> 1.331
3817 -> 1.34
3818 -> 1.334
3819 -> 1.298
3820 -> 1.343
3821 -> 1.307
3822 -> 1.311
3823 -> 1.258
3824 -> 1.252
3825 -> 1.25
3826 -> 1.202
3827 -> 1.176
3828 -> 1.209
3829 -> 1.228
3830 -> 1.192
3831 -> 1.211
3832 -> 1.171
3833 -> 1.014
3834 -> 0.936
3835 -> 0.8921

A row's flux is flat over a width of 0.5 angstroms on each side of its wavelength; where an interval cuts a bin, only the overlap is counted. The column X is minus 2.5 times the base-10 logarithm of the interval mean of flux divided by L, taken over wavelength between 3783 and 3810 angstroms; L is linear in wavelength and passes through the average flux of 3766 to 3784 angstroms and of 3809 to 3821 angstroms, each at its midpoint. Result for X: 0.03 mag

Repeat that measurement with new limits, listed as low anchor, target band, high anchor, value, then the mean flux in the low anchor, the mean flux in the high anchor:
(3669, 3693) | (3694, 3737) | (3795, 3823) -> 0.09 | 0.96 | 1.16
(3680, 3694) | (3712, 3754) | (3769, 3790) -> 0.10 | 0.963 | 1.11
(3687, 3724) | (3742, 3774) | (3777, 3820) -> 0.04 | 0.947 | 1.17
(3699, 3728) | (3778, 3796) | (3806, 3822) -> -0.03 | 0.931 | 1.28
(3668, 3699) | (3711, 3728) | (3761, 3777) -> 0.08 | 0.962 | 1.04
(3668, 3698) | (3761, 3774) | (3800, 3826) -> 0.08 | 0.961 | 1.22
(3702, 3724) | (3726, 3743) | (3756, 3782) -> 0.01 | 0.926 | 1.1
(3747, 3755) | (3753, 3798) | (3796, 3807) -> -0.22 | 0.851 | 0.997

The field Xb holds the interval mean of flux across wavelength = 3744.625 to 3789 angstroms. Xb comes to 1.08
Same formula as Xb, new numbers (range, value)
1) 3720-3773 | 0.999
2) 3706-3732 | 0.954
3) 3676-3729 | 0.951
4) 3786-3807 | 1.09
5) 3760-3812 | 1.12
